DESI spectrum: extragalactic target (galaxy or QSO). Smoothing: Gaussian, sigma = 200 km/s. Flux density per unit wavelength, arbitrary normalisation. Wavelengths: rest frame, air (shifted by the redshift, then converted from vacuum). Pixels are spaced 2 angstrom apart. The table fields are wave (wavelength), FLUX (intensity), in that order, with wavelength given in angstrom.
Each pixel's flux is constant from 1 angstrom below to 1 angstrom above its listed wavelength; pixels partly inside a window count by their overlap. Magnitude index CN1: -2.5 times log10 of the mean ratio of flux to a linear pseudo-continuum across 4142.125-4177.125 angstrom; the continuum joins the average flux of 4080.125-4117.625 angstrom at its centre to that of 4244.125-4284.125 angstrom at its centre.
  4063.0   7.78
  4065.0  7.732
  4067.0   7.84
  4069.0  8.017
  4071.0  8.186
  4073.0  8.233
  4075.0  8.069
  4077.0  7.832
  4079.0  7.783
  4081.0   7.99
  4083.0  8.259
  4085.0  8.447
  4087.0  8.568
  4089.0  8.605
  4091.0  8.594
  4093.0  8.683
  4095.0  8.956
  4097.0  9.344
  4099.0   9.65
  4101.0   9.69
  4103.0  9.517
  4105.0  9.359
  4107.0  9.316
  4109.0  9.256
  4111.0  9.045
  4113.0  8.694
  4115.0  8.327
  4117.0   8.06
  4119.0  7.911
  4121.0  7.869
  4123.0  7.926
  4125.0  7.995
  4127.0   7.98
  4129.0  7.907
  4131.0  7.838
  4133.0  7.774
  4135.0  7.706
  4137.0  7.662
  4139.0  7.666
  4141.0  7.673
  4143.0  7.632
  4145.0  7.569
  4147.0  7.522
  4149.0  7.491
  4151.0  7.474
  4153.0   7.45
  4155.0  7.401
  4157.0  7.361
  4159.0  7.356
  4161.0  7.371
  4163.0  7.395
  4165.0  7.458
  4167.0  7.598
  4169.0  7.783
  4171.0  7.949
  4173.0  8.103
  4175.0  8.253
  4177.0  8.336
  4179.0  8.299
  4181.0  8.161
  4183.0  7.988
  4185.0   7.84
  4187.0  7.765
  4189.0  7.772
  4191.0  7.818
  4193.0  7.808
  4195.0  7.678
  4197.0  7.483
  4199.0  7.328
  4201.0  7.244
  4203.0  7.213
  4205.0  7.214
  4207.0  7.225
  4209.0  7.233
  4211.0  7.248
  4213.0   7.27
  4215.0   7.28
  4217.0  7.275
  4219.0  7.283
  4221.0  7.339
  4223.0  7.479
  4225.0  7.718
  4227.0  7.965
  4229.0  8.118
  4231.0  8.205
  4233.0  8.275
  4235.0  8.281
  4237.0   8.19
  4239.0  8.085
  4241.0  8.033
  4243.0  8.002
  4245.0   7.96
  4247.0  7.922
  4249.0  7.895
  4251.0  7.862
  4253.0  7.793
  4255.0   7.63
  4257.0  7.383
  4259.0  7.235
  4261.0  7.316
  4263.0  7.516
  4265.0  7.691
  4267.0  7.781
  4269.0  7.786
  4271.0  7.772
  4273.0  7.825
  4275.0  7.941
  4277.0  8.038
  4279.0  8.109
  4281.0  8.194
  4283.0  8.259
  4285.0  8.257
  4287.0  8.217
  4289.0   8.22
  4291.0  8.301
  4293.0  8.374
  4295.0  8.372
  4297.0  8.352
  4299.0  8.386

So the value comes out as 0.12 mag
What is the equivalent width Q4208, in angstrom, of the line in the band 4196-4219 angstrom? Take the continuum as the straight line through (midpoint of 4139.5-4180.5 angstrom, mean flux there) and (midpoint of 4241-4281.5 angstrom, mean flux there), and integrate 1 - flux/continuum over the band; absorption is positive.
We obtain 1.4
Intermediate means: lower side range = 7.68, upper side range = 7.78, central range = 7.27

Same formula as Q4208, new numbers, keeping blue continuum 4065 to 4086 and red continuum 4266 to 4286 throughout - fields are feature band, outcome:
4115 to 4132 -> 0.2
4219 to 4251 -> 0.3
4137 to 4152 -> 0.8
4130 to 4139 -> 0.3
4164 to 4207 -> 1.4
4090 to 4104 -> -2.0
